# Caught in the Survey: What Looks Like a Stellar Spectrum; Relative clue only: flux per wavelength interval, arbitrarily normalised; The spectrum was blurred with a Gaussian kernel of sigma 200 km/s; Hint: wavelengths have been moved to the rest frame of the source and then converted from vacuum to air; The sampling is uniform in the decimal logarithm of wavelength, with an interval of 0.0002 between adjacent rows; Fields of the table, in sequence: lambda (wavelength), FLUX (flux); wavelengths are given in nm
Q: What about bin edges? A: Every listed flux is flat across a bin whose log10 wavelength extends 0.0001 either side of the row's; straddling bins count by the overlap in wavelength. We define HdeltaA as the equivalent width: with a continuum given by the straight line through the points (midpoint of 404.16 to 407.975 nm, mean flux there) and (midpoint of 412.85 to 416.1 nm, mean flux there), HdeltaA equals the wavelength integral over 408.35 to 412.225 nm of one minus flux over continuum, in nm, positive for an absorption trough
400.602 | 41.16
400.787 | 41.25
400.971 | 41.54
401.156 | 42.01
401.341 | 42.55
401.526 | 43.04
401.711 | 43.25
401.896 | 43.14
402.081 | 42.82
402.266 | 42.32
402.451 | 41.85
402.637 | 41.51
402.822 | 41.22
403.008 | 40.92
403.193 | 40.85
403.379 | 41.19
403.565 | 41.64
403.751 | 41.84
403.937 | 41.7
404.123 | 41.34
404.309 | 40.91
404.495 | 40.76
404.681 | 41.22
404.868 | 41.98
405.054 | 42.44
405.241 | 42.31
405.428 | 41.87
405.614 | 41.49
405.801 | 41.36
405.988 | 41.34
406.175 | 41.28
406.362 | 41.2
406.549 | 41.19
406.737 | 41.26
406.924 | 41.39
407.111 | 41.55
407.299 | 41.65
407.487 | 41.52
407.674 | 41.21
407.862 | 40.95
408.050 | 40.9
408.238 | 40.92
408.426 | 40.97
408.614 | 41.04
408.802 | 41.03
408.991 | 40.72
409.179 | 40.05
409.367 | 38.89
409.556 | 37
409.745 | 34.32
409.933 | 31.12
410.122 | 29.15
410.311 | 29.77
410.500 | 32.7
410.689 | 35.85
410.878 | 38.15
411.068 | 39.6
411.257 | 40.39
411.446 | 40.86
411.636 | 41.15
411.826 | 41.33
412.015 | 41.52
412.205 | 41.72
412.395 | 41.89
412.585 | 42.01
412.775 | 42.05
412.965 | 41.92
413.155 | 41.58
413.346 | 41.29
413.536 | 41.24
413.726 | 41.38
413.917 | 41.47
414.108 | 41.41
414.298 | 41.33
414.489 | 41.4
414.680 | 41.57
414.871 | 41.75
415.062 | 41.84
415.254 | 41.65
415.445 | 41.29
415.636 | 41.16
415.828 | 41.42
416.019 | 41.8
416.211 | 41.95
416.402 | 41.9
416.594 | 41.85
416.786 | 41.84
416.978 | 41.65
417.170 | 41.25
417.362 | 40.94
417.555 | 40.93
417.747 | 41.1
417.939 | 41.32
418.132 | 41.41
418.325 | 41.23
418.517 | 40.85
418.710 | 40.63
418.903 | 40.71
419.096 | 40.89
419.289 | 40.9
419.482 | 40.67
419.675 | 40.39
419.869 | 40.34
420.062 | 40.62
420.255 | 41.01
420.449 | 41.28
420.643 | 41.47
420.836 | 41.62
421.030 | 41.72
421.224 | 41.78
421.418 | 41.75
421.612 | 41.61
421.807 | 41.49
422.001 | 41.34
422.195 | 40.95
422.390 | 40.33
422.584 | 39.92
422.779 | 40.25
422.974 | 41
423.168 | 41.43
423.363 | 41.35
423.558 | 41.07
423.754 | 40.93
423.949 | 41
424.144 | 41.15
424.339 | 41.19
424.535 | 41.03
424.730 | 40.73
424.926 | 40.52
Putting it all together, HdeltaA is 0.34 nm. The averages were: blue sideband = 41.4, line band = 37.9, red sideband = 41.5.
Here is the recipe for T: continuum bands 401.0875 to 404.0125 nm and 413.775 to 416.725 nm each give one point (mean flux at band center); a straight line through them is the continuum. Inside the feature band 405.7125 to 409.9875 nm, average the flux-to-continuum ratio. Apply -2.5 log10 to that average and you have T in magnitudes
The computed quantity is 0.04 mag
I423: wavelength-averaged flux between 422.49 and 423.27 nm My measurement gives 40.7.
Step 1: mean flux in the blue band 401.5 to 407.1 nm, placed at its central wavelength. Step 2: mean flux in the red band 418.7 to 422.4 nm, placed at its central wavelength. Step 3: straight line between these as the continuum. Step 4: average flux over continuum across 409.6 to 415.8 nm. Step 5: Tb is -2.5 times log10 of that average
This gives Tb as 0.05 mag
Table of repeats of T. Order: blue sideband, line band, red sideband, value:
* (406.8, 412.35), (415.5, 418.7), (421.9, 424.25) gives -0.04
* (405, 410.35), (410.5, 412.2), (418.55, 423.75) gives 0.01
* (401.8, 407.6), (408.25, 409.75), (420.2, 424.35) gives 0.05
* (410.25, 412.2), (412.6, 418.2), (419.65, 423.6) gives -0.05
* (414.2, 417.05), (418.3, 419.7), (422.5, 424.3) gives 0.01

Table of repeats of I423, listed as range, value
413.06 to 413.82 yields 41.4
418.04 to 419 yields 41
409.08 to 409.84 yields 37.6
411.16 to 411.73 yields 40.8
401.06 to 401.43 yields 42.2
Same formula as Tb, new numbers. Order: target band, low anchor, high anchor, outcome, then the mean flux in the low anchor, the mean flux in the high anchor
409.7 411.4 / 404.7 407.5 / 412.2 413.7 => 0.20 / 41.6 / 41.7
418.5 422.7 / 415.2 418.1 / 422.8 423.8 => 0.01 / 41.5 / 41.1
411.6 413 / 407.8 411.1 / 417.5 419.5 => -0.09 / 37.3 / 41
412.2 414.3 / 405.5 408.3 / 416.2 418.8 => -0.01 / 41.3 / 41.3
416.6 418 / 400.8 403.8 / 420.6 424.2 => 0.00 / 42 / 41.2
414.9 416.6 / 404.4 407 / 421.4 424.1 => -0.01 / 41.5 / 41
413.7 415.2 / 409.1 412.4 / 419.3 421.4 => -0.07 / 37.4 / 41.1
